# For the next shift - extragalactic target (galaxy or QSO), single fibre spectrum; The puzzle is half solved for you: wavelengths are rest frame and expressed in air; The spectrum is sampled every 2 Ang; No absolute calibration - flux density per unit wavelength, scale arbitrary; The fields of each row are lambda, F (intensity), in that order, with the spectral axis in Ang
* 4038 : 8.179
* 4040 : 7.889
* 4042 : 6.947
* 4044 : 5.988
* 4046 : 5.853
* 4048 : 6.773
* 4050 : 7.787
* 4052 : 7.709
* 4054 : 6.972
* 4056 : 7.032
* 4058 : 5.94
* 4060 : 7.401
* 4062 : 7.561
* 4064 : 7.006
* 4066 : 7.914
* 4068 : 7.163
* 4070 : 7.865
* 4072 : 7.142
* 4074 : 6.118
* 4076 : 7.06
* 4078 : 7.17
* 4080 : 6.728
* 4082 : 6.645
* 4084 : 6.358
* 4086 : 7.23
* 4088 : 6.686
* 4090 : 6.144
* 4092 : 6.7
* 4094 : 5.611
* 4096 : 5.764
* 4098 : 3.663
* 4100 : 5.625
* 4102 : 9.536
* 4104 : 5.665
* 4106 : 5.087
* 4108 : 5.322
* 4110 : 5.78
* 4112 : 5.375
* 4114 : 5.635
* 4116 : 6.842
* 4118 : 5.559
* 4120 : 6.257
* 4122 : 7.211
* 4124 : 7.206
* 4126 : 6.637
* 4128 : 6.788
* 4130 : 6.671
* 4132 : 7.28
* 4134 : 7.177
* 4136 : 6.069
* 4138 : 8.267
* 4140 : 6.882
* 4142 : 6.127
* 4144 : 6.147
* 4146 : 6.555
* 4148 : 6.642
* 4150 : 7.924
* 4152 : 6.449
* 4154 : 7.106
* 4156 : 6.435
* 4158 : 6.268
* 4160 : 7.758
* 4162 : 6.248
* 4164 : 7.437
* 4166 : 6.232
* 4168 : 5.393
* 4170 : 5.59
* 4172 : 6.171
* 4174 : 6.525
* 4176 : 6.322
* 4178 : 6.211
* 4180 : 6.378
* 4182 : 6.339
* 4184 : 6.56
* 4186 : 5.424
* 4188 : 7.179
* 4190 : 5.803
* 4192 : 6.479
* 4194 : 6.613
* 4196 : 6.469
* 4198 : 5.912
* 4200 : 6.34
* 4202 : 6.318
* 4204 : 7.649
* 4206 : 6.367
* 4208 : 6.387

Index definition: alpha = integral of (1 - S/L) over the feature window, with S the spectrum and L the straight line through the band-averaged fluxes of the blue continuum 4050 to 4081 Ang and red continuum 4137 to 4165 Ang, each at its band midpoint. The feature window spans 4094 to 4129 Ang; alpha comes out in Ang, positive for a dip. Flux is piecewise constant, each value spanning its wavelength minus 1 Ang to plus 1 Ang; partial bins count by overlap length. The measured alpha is 4.48 Ang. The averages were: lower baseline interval 7.14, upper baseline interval 6.87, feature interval 6.1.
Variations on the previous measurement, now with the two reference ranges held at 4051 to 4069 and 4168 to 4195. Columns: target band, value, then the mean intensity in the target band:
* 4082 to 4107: 2.6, 6.19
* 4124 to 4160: -1.5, 6.83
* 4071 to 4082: 0.4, 6.83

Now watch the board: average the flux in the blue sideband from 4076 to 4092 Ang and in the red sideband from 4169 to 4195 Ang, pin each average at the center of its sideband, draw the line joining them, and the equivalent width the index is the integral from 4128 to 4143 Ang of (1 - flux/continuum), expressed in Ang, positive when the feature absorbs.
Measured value -1.0 Ang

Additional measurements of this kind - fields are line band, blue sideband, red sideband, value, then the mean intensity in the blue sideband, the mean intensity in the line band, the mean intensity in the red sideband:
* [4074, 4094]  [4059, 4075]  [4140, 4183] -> 1.3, 7.27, 6.66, 6.5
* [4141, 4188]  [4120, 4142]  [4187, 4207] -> 1.9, 6.94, 6.46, 6.51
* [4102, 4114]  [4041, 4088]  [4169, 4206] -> 1.7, 6.97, 5.8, 6.35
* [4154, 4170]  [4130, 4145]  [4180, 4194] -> 0.2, 6.84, 6.51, 6.33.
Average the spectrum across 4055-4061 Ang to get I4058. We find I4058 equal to 6.79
